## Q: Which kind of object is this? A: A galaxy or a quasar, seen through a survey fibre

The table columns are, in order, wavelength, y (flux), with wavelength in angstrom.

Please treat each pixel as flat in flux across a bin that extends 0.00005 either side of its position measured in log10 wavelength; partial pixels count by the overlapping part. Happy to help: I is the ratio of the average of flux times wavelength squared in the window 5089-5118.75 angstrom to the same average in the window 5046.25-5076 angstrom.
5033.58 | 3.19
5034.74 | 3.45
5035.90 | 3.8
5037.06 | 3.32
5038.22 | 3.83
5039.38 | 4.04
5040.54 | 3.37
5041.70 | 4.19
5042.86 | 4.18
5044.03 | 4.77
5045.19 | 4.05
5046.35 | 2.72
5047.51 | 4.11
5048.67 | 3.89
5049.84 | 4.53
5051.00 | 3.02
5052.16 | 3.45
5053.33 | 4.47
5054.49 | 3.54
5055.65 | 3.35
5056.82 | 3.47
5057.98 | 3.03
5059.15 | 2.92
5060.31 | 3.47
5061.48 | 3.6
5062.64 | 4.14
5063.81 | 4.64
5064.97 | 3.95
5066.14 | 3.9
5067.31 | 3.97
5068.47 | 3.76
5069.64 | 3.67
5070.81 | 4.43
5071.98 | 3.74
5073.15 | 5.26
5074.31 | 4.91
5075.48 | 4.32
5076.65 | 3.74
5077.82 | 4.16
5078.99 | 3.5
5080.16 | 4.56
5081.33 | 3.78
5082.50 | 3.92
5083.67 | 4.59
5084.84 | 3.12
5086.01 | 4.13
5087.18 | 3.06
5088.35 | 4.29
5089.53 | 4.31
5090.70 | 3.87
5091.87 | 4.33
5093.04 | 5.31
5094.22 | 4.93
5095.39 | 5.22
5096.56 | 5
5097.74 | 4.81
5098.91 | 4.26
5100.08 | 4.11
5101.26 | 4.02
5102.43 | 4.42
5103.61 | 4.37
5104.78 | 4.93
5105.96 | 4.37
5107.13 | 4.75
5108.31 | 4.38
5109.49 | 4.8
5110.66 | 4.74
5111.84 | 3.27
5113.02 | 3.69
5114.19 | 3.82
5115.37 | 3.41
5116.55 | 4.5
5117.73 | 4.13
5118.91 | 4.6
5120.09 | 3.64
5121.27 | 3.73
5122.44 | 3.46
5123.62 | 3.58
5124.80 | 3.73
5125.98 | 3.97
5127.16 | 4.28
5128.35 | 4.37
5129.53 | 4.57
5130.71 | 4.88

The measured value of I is 1.15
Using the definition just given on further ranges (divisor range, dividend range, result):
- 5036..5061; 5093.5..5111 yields 1.27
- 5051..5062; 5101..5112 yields 1.32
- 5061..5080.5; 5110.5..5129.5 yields 0.97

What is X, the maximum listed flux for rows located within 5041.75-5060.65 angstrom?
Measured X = 4.77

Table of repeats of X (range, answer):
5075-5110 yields 5.31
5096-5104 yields 5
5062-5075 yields 5.26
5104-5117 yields 4.93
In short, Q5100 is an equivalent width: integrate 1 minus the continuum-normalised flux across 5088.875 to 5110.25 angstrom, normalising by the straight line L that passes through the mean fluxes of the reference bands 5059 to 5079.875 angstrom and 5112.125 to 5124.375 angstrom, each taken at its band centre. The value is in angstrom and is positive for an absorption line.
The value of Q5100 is -3.6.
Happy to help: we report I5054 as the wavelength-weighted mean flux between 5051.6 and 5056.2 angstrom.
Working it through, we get 3.71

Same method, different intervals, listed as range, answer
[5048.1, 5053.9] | 3.87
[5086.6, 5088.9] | 3.67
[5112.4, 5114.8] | 3.75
